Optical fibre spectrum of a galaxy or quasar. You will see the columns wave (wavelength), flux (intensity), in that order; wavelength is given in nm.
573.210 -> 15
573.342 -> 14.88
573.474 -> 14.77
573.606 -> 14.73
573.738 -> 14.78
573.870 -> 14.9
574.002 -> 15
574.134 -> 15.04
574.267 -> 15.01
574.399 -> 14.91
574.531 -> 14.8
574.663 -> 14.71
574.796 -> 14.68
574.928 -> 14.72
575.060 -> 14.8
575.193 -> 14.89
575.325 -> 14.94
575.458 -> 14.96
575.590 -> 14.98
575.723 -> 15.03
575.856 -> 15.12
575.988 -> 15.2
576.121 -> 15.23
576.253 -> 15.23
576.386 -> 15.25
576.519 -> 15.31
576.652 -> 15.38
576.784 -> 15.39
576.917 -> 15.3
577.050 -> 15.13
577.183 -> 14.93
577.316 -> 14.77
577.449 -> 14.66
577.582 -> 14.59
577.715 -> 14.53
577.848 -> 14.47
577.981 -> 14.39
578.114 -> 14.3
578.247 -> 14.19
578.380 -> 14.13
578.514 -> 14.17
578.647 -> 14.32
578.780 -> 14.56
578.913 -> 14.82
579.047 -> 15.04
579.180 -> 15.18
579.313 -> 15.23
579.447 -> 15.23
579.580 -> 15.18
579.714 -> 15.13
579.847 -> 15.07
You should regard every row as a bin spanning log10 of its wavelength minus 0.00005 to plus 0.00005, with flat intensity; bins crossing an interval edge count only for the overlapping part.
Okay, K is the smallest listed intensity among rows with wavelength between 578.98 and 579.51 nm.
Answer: 15.04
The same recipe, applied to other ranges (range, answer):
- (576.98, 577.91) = 14.47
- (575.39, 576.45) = 14.96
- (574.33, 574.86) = 14.68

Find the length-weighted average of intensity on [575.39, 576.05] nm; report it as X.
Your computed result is 15.1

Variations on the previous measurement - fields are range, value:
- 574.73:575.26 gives 14.8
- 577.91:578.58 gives 14.2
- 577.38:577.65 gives 14.6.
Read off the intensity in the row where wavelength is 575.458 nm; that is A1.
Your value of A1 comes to 14.96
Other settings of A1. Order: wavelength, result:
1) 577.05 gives 15.13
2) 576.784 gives 15.39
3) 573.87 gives 14.9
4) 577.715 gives 14.53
